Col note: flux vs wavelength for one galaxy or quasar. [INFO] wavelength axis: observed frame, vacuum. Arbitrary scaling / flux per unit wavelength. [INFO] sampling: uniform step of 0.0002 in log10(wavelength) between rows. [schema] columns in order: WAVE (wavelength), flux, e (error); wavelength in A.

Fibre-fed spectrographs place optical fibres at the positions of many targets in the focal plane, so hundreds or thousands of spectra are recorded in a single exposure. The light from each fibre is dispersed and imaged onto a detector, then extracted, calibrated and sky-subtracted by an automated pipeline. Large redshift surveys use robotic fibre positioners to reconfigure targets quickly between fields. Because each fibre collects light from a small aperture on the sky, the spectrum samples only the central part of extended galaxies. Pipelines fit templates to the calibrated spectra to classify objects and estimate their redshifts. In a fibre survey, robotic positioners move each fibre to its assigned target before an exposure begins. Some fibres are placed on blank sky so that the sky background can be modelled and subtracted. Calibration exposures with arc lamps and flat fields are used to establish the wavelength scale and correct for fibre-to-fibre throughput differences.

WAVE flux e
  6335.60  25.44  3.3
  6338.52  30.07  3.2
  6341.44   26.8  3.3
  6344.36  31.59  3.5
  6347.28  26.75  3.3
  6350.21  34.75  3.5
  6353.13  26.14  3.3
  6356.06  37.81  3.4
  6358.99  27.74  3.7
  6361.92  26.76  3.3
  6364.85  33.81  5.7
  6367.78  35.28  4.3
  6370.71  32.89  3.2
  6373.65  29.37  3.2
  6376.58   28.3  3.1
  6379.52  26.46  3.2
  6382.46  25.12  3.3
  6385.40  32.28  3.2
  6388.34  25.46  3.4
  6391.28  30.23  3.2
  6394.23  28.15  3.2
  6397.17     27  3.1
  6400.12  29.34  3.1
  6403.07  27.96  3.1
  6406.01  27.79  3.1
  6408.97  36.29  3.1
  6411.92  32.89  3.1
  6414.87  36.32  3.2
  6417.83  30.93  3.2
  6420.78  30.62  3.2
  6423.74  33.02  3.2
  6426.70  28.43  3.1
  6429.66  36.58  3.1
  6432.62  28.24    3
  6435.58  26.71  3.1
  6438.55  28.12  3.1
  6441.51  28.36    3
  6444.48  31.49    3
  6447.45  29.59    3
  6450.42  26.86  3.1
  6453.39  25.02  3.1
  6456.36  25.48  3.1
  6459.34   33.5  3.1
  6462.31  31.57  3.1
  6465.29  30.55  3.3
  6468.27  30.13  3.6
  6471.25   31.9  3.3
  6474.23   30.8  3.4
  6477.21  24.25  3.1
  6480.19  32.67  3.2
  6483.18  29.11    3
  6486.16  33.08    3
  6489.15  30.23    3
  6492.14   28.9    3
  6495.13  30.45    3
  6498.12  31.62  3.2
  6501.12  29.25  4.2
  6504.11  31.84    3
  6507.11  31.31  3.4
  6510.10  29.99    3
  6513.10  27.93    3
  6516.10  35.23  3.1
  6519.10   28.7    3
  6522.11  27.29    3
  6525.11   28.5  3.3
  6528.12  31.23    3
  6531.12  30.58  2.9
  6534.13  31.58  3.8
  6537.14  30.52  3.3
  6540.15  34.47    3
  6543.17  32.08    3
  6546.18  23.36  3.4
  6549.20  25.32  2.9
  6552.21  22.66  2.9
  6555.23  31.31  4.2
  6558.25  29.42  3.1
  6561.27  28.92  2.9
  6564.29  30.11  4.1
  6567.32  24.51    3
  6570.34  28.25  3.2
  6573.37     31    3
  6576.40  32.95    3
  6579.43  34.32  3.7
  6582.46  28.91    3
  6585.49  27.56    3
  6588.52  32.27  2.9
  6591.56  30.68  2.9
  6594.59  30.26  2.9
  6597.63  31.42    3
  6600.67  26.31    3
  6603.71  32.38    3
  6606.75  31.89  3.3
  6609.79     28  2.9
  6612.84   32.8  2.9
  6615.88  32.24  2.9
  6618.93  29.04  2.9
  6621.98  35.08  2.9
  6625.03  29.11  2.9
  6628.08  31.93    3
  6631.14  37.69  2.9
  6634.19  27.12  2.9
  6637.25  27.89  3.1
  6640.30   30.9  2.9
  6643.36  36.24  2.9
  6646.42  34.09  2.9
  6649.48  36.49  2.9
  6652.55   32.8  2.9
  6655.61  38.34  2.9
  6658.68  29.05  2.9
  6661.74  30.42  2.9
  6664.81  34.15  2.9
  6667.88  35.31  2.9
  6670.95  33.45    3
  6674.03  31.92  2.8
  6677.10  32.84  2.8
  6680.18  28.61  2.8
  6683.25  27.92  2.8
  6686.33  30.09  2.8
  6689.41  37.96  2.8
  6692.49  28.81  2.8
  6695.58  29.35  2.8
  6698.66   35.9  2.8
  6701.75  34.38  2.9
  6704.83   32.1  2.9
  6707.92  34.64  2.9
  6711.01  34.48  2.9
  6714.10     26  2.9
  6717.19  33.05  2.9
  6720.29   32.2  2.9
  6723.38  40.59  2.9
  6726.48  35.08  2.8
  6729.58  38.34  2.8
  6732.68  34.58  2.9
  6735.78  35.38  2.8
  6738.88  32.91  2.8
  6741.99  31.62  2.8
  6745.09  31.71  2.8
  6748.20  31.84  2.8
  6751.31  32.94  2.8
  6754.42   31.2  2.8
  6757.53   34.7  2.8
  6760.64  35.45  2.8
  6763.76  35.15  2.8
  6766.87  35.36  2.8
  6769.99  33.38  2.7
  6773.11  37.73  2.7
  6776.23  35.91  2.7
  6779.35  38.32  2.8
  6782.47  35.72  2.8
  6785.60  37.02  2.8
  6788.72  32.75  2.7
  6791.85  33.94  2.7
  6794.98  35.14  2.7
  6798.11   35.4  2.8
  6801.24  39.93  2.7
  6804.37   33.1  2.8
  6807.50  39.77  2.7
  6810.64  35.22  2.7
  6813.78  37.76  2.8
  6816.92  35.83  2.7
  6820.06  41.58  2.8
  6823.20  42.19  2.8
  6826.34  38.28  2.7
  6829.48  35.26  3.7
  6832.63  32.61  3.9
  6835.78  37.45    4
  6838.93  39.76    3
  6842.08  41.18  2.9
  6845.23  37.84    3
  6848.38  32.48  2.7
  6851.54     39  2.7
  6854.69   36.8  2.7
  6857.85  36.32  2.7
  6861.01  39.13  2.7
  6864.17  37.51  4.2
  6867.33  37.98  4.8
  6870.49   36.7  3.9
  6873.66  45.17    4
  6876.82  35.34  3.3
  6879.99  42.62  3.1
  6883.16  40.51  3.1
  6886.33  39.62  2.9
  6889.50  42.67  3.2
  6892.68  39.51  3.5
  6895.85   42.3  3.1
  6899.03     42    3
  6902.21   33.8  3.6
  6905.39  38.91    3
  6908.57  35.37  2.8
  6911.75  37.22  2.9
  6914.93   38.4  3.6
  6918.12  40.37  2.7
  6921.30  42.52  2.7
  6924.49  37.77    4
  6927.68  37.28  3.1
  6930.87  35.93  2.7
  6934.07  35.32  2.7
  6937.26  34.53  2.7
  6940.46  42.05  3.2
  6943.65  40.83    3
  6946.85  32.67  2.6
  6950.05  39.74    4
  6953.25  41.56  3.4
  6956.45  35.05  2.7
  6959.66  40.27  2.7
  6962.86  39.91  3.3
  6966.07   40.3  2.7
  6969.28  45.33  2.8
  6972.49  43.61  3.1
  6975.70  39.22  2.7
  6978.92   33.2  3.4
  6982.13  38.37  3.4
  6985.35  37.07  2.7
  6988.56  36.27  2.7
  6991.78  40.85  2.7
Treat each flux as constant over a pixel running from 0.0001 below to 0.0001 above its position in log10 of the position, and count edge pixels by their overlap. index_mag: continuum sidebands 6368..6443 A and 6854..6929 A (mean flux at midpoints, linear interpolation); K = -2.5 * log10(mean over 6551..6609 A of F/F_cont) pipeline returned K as 0.12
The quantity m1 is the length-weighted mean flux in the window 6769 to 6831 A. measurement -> 36.7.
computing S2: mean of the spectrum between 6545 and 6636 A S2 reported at 29.9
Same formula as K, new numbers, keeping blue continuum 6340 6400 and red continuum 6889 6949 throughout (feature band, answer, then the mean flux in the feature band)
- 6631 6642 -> 0.13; 30.1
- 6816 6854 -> -0.02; 37.8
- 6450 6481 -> 0.06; 29.4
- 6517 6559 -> 0.11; 29.2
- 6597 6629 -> 0.09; 30.9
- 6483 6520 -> 0.04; 30.7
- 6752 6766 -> 0.05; 34.1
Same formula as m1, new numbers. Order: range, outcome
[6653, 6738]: 33.1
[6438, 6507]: 29.8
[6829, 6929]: 38.5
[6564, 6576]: 28.7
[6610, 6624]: 31.8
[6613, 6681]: 32.5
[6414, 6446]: 30.7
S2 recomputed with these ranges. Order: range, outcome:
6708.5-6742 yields 34.1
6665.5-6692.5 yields 32.1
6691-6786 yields 34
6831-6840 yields 36.4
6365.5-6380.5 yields 30.8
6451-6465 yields 28.9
